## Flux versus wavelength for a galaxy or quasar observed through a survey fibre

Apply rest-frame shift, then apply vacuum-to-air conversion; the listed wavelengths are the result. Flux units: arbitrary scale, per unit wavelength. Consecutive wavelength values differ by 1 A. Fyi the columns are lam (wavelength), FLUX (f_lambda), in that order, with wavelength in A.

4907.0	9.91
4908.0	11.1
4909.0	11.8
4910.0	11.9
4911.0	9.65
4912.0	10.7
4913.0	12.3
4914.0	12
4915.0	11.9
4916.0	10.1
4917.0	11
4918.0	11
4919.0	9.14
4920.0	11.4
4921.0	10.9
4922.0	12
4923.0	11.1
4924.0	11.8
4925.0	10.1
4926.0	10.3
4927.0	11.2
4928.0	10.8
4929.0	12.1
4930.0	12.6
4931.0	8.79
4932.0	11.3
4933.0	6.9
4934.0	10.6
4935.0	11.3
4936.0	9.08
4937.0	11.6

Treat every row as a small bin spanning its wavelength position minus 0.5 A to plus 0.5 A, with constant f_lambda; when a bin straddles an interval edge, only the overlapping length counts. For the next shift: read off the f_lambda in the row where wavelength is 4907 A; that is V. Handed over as 9.91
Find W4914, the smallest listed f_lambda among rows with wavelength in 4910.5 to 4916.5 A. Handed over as 9.65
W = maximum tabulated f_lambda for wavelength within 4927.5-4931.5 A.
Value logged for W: 12.6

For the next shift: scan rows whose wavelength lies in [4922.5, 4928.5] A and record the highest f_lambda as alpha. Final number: 11.8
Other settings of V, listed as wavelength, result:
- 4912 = 10.7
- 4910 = 11.9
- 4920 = 11.4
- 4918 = 11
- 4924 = 11.8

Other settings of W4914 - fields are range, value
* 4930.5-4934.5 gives 6.9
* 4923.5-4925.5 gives 10.1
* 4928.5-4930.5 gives 12.1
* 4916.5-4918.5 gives 11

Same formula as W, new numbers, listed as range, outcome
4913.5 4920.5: 12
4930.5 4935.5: 11.3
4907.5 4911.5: 11.9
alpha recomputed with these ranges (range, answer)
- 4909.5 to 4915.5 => 12.3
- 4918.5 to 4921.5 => 11.4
